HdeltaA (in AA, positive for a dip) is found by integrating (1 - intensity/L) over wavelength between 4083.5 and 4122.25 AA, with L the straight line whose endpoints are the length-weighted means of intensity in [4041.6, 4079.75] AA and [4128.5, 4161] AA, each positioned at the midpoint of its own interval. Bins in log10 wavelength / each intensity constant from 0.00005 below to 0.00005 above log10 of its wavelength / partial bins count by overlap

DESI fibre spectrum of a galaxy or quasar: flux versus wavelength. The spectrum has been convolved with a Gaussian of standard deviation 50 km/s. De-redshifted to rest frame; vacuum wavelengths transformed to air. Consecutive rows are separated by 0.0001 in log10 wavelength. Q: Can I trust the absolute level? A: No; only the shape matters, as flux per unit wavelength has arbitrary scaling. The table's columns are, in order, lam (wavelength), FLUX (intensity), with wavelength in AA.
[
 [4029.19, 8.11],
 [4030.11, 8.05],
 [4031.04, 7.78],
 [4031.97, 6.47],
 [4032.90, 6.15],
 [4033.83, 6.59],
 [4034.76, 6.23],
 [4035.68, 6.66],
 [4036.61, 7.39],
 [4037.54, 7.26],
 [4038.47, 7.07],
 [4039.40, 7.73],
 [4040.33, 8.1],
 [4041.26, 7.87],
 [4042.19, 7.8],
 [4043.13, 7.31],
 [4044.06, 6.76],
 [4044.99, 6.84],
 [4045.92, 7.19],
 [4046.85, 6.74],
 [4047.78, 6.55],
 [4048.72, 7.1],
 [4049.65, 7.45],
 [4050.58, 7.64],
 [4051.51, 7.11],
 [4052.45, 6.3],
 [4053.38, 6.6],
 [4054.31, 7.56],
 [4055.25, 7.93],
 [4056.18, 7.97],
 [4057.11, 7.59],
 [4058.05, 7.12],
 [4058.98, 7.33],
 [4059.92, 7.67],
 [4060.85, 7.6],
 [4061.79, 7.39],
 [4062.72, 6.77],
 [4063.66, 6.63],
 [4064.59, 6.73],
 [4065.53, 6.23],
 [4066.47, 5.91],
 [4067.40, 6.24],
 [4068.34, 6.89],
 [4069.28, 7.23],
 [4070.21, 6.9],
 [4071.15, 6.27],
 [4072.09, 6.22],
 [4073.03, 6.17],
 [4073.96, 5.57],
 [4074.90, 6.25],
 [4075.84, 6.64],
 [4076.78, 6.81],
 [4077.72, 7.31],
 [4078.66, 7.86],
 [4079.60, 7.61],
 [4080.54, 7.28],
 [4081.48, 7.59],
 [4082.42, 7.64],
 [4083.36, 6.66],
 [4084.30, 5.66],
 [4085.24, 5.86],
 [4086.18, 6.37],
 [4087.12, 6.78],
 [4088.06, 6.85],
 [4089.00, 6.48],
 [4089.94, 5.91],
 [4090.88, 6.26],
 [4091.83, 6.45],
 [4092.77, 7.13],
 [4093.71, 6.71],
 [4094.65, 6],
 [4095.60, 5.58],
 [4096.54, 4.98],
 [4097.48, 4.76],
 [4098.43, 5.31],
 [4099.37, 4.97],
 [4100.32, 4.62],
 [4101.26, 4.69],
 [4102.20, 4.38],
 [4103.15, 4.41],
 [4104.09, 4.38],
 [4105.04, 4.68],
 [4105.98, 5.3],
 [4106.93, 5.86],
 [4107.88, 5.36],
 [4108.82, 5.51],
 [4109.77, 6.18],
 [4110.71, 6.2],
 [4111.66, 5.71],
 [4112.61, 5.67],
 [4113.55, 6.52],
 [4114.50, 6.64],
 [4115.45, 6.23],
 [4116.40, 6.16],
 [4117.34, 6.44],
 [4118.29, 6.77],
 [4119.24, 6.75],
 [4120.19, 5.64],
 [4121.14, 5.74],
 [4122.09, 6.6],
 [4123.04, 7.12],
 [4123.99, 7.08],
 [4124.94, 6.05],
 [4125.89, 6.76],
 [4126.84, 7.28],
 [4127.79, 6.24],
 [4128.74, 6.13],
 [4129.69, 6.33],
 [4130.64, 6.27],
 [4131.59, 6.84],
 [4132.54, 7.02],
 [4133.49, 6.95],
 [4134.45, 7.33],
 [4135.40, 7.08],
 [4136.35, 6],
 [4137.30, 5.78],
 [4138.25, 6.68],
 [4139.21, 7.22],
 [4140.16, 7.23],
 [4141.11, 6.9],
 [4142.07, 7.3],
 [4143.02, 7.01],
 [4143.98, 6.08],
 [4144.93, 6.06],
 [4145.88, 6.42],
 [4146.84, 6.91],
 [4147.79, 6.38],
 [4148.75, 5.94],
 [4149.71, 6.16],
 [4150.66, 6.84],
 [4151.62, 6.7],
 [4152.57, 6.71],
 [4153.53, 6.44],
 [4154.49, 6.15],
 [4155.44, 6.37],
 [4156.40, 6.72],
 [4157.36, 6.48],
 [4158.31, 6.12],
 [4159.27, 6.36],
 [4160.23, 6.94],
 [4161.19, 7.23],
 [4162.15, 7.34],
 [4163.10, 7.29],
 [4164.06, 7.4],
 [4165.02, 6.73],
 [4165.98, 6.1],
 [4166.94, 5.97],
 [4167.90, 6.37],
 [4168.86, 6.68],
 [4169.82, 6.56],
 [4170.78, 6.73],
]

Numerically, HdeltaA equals 5.5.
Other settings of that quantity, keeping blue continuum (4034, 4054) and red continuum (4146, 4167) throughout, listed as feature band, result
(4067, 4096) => 1.4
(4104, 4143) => 2.3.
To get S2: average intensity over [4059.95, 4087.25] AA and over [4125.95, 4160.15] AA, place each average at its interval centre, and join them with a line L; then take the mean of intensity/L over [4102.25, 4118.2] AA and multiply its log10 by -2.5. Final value 0.17 mag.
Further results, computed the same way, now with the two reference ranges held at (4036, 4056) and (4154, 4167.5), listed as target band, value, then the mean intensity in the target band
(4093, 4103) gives 0.32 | 5.22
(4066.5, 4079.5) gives 0.07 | 6.65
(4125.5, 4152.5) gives 0.02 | 6.64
